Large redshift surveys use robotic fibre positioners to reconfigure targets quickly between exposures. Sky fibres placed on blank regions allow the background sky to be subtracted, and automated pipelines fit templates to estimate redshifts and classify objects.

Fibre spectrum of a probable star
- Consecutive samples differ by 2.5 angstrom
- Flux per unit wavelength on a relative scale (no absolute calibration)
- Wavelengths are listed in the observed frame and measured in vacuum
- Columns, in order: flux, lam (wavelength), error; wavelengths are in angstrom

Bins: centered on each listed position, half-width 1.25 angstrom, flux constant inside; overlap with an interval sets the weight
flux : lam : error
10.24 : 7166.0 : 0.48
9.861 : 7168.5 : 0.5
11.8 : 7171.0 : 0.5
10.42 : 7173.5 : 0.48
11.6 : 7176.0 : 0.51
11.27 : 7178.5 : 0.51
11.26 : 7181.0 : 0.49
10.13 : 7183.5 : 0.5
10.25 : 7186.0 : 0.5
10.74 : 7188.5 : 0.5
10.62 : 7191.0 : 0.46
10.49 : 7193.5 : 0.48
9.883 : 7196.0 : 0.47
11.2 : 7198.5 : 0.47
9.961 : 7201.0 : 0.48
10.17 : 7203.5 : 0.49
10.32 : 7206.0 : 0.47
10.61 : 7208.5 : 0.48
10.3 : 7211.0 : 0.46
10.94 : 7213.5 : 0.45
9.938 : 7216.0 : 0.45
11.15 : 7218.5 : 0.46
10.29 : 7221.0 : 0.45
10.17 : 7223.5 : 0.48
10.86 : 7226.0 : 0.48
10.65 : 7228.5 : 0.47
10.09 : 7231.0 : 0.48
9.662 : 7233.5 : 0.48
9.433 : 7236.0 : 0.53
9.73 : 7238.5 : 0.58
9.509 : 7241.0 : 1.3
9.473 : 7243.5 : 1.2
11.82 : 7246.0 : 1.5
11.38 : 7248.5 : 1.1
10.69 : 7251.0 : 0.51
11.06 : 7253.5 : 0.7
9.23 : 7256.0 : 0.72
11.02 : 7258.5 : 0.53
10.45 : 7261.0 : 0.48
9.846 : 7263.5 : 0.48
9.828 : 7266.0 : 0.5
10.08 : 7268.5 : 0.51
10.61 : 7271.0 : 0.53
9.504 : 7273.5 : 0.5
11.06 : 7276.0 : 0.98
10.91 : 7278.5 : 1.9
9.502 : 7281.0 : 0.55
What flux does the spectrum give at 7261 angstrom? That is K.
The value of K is 10.45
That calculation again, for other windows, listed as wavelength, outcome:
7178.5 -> 11.27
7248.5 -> 11.38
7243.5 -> 9.473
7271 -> 10.61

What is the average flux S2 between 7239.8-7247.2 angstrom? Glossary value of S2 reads 10.3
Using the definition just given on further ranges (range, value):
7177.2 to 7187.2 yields 10.7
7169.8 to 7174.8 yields 11.1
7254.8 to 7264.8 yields 10.1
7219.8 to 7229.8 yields 10.5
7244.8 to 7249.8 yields 11.6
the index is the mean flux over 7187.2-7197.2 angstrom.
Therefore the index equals 10.4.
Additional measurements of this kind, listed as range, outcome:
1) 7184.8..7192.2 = 10.5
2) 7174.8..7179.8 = 11.4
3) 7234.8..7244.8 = 9.55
